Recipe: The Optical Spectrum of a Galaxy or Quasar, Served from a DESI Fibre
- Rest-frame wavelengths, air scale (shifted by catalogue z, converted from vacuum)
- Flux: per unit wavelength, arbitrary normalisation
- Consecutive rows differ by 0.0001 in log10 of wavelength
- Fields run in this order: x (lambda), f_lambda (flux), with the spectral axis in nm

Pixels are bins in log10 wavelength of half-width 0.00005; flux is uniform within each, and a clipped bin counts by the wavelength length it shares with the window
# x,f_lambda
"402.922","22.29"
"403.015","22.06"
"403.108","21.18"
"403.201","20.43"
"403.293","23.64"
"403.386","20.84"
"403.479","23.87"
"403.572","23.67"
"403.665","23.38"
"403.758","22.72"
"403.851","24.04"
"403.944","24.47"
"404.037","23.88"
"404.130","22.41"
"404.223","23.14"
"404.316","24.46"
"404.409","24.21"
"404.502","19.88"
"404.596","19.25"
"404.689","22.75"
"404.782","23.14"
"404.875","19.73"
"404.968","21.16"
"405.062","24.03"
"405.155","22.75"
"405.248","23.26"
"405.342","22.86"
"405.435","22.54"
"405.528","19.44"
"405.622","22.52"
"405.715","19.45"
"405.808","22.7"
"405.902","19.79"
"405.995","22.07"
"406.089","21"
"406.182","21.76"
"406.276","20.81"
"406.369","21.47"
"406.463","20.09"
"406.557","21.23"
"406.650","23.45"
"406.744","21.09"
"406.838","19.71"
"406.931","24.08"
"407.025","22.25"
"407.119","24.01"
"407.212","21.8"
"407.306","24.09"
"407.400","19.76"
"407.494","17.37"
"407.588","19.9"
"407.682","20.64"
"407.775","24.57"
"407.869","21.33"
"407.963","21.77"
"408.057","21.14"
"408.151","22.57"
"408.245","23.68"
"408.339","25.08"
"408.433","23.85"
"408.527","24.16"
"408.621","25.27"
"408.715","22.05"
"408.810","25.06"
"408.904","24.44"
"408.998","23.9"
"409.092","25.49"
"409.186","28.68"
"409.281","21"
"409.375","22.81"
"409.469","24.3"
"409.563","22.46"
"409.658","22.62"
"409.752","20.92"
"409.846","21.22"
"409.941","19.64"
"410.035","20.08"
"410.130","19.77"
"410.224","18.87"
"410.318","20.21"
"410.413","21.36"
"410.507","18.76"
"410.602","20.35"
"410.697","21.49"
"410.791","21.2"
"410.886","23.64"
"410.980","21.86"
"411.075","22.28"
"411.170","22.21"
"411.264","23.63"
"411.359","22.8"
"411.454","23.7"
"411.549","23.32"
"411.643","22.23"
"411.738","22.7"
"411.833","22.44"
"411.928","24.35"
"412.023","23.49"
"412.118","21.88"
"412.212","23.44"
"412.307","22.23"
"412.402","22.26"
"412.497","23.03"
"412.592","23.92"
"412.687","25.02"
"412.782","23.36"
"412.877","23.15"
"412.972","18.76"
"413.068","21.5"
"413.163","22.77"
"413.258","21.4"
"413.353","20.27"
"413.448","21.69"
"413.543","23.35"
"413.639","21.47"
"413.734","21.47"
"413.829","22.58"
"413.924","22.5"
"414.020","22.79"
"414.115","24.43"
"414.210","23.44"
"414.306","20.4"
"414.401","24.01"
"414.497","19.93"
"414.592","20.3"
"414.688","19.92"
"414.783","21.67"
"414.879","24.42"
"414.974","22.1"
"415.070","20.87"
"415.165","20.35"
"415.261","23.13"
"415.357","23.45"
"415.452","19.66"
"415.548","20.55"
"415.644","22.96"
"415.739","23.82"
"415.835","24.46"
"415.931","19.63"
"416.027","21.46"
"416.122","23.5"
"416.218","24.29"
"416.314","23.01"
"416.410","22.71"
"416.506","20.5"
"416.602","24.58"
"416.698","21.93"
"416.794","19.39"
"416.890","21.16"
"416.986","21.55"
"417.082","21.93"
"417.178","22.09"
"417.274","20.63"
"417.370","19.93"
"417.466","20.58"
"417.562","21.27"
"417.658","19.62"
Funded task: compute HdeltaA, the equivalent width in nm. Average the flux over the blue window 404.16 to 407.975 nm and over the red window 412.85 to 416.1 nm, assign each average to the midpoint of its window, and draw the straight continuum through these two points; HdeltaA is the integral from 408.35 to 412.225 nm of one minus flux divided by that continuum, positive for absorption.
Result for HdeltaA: -0.13 nm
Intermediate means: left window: 21.7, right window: 21.9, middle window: 22.6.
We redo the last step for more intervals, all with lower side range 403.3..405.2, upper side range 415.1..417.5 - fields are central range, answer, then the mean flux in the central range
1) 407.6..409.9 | -0.09 nm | 23.2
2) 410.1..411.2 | 0.06 nm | 21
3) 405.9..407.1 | 0.05 nm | 21.6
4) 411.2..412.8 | -0.07 nm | 23.2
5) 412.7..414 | 0.01 nm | 22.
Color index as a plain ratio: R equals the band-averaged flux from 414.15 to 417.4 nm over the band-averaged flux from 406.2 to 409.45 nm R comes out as 0.97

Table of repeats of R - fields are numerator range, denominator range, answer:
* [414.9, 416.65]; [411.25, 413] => 0.97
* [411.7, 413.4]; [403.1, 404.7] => 0.99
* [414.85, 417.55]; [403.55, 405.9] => 0.98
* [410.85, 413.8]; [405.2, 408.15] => 1.05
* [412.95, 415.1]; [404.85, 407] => 1.01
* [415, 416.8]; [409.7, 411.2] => 1.06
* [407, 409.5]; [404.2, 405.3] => 1.03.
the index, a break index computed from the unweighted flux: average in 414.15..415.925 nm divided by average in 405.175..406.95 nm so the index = 1.02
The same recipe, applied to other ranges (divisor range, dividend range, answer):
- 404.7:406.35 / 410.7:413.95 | 1.04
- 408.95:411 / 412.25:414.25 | 1.03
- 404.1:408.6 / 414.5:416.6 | 1.00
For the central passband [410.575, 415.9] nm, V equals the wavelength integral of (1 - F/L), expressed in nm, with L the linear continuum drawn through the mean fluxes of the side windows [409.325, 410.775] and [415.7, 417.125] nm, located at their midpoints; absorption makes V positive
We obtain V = -0.17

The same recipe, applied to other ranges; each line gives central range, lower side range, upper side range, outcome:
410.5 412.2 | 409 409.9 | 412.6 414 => 0.02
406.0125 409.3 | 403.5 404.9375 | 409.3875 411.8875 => -0.05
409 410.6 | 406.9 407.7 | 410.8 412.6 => 0.03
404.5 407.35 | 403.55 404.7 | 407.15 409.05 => 0.13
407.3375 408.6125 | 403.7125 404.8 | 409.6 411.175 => -0.03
